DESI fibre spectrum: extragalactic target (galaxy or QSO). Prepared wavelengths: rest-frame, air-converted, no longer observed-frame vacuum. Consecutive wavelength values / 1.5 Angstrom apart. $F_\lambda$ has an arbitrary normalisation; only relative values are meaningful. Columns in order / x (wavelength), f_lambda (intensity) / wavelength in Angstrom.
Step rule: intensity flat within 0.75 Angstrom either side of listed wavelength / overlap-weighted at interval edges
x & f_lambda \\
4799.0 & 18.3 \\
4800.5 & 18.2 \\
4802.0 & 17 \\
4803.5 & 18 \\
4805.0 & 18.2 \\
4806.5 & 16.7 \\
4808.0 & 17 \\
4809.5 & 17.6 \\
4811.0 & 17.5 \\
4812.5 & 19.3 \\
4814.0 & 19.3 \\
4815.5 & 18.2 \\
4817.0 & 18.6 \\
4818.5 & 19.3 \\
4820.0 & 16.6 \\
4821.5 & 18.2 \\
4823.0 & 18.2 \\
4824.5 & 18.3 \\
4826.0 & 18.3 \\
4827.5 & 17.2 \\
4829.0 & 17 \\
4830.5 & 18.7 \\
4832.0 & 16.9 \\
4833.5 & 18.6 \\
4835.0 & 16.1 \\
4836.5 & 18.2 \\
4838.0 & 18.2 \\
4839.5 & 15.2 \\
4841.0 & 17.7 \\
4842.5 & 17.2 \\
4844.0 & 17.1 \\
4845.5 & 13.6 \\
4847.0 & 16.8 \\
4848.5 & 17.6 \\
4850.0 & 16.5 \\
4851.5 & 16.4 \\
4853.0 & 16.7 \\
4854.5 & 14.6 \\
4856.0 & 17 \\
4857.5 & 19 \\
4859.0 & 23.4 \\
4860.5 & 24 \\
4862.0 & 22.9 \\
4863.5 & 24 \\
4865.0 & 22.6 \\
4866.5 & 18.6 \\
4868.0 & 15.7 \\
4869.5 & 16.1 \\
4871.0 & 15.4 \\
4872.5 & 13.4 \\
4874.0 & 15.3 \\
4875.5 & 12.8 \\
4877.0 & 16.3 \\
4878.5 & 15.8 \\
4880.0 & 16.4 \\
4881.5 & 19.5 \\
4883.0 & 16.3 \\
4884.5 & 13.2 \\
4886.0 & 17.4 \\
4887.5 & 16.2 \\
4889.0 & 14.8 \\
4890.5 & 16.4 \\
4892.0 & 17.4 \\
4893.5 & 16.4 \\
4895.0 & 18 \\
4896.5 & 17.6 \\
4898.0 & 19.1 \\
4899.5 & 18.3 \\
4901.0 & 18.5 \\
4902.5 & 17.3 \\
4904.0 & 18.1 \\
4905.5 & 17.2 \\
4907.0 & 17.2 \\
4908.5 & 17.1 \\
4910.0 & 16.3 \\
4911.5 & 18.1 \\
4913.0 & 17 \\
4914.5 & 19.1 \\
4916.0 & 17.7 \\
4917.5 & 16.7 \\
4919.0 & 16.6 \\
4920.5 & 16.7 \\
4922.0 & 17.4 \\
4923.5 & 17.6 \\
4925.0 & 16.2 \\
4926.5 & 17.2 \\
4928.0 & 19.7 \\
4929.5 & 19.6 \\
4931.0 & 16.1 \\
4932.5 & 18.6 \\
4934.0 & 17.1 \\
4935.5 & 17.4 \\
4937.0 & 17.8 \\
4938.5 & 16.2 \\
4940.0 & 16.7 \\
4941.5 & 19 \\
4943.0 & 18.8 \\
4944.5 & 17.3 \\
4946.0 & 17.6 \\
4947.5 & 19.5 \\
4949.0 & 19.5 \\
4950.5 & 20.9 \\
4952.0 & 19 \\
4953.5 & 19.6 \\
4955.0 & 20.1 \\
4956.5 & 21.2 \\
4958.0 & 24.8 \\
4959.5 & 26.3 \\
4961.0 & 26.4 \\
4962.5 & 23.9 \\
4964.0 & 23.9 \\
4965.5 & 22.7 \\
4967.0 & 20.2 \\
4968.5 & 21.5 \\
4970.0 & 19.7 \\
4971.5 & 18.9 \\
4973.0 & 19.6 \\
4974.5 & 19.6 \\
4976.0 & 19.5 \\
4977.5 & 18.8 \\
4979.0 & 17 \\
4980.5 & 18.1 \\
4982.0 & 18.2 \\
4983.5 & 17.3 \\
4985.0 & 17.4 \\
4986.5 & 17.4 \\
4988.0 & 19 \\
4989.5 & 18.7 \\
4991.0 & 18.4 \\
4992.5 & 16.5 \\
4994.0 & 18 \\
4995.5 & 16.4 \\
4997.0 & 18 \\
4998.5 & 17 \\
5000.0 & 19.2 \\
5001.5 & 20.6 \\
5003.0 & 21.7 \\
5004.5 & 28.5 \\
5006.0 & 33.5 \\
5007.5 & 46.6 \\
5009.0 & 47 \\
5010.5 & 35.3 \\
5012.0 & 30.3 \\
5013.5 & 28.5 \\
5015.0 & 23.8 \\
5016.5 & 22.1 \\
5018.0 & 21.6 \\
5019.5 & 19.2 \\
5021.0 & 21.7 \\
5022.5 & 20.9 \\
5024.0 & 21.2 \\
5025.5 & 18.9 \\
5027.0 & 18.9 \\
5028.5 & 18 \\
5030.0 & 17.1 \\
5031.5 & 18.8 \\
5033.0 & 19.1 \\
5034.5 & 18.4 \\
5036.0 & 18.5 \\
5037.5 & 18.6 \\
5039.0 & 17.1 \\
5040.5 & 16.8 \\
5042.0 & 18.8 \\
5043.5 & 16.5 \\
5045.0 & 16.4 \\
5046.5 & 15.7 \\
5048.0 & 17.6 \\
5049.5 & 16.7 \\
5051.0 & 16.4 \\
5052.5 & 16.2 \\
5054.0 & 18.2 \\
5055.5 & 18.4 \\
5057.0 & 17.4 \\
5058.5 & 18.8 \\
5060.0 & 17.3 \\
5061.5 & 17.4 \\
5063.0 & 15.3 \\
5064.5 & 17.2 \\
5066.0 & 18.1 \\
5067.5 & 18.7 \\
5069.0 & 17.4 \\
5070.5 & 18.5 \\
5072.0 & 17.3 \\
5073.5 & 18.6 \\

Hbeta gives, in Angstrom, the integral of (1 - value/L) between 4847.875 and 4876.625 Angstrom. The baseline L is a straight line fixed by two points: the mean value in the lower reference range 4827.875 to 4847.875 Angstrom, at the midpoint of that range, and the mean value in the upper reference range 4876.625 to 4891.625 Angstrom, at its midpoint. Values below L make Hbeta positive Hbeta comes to -2.34 Angstrom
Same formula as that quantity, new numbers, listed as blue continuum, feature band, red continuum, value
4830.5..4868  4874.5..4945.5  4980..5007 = 6.6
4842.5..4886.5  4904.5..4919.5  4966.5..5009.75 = 1.3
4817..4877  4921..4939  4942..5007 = 1.7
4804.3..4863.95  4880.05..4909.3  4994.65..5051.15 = 3.2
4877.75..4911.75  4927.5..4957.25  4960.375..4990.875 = 0.2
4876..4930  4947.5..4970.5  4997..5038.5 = -1.7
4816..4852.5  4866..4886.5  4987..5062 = 2.6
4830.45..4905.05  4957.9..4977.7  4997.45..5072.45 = -2.4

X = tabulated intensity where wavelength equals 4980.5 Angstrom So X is 18.1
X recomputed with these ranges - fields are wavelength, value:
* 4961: 26.4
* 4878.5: 15.8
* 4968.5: 21.5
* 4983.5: 17.3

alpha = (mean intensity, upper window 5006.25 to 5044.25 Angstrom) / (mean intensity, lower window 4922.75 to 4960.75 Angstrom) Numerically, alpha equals 1.21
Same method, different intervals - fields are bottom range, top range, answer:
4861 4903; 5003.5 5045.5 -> 1.35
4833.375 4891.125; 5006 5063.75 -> 1.22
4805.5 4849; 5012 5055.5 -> 1.09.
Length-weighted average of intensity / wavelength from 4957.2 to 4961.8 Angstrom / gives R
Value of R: 25.8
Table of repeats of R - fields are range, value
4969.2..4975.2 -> 19.5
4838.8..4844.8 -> 16.8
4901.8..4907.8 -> 17.4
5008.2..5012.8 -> 37.5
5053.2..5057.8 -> 18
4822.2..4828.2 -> 18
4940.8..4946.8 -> 18.2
